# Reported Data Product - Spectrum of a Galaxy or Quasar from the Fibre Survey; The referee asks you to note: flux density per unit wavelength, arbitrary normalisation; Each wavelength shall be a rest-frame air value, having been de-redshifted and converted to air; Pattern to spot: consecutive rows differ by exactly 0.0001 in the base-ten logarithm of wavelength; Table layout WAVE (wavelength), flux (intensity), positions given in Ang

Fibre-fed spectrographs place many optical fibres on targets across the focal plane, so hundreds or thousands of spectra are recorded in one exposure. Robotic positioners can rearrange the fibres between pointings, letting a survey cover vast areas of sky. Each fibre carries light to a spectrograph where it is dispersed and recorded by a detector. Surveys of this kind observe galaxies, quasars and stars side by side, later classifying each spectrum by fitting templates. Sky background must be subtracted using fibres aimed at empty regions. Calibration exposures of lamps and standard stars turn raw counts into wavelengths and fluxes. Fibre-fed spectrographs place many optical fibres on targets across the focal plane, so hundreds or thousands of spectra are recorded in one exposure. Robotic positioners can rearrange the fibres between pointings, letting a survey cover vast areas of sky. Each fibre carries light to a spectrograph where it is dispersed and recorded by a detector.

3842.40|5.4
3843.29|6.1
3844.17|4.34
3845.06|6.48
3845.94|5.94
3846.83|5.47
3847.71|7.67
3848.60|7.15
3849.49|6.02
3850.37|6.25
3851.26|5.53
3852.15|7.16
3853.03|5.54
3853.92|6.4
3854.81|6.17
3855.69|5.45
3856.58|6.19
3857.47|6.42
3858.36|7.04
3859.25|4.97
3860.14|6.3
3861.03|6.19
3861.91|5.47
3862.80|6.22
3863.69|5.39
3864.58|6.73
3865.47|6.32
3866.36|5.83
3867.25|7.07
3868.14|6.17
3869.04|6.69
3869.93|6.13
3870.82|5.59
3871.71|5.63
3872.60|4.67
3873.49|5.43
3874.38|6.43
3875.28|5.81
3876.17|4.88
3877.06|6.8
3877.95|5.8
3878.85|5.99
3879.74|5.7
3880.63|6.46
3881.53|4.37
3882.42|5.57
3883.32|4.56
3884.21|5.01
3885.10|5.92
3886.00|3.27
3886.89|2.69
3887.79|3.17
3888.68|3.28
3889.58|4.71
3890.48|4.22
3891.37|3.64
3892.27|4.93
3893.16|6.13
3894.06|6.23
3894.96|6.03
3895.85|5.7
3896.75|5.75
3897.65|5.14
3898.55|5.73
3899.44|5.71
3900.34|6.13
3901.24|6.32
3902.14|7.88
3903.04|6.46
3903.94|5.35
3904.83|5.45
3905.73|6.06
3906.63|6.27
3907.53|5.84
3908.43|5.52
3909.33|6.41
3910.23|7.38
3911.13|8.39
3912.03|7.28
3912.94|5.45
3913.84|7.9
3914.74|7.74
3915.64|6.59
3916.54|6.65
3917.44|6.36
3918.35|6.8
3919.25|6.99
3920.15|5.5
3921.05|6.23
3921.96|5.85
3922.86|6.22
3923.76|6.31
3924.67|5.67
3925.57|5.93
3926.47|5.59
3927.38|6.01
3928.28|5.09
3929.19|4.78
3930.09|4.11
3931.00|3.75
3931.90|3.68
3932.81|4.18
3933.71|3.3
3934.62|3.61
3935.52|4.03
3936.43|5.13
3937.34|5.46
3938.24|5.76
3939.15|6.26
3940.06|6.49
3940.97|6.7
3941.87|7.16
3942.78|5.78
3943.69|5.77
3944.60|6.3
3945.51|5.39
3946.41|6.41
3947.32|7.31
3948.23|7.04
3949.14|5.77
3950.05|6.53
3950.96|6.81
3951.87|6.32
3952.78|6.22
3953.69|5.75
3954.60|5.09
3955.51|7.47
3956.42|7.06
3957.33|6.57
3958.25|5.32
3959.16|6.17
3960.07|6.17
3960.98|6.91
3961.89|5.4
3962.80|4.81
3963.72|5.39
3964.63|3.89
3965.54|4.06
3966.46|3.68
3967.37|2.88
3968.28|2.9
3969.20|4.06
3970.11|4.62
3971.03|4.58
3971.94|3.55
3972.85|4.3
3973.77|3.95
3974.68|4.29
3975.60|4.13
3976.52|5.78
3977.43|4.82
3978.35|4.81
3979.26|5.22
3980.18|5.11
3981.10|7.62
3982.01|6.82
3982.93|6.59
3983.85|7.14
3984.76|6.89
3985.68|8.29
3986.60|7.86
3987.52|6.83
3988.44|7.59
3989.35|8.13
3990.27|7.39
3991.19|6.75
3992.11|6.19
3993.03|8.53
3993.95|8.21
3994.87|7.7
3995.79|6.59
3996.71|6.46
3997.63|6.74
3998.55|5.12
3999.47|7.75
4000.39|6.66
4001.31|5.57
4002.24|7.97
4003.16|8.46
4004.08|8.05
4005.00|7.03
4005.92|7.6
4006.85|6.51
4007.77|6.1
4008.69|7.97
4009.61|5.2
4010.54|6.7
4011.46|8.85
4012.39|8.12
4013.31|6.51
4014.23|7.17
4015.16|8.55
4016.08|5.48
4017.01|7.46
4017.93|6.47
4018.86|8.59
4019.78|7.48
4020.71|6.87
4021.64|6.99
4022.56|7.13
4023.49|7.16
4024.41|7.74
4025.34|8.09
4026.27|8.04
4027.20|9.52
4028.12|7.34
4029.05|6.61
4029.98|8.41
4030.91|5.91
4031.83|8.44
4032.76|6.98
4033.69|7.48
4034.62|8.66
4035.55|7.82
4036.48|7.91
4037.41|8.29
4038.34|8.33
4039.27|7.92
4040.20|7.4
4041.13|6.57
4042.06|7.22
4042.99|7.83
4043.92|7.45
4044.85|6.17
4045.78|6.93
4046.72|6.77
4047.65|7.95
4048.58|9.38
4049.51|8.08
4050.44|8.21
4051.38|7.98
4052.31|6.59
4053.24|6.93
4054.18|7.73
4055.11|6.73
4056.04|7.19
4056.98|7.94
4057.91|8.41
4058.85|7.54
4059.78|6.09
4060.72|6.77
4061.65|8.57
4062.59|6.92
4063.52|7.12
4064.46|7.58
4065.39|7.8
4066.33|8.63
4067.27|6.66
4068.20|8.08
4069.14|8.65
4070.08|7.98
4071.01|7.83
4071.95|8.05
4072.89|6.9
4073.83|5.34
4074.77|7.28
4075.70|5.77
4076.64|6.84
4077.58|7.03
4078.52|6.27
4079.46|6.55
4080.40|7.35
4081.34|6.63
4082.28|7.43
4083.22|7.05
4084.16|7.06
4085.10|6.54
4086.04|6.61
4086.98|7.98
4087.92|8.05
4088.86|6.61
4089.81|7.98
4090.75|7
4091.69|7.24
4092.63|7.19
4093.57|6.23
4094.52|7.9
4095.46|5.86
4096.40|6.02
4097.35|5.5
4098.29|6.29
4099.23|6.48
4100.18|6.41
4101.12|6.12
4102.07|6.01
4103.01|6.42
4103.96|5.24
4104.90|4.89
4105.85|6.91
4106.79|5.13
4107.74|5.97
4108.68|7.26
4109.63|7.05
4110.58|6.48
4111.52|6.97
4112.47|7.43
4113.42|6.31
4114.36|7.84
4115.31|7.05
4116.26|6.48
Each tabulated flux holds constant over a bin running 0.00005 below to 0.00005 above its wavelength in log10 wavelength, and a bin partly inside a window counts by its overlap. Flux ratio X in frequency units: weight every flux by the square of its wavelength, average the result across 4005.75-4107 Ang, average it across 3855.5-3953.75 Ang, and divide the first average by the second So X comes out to 1.34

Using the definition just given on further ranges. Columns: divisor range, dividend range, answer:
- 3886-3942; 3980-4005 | 1.32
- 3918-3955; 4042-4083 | 1.38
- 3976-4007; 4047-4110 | 1.06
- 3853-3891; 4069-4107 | 1.36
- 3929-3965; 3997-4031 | 1.32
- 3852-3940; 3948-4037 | 1.21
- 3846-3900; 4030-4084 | 1.44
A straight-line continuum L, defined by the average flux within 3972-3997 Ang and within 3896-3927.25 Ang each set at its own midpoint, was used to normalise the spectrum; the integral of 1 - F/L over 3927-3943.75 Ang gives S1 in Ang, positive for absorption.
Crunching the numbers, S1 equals 3.3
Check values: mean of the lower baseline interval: 6.31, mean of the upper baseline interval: 6.4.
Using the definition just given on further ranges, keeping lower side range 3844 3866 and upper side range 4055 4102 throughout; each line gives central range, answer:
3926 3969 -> 7.1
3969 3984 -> 3.4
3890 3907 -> 1.6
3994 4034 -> -2.7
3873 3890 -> 3.3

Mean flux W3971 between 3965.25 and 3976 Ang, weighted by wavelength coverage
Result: 3.91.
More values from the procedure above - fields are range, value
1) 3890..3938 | 5.75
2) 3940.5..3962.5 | 6.3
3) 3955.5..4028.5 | 6.45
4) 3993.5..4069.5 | 7.42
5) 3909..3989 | 5.76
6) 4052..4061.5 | 7.25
